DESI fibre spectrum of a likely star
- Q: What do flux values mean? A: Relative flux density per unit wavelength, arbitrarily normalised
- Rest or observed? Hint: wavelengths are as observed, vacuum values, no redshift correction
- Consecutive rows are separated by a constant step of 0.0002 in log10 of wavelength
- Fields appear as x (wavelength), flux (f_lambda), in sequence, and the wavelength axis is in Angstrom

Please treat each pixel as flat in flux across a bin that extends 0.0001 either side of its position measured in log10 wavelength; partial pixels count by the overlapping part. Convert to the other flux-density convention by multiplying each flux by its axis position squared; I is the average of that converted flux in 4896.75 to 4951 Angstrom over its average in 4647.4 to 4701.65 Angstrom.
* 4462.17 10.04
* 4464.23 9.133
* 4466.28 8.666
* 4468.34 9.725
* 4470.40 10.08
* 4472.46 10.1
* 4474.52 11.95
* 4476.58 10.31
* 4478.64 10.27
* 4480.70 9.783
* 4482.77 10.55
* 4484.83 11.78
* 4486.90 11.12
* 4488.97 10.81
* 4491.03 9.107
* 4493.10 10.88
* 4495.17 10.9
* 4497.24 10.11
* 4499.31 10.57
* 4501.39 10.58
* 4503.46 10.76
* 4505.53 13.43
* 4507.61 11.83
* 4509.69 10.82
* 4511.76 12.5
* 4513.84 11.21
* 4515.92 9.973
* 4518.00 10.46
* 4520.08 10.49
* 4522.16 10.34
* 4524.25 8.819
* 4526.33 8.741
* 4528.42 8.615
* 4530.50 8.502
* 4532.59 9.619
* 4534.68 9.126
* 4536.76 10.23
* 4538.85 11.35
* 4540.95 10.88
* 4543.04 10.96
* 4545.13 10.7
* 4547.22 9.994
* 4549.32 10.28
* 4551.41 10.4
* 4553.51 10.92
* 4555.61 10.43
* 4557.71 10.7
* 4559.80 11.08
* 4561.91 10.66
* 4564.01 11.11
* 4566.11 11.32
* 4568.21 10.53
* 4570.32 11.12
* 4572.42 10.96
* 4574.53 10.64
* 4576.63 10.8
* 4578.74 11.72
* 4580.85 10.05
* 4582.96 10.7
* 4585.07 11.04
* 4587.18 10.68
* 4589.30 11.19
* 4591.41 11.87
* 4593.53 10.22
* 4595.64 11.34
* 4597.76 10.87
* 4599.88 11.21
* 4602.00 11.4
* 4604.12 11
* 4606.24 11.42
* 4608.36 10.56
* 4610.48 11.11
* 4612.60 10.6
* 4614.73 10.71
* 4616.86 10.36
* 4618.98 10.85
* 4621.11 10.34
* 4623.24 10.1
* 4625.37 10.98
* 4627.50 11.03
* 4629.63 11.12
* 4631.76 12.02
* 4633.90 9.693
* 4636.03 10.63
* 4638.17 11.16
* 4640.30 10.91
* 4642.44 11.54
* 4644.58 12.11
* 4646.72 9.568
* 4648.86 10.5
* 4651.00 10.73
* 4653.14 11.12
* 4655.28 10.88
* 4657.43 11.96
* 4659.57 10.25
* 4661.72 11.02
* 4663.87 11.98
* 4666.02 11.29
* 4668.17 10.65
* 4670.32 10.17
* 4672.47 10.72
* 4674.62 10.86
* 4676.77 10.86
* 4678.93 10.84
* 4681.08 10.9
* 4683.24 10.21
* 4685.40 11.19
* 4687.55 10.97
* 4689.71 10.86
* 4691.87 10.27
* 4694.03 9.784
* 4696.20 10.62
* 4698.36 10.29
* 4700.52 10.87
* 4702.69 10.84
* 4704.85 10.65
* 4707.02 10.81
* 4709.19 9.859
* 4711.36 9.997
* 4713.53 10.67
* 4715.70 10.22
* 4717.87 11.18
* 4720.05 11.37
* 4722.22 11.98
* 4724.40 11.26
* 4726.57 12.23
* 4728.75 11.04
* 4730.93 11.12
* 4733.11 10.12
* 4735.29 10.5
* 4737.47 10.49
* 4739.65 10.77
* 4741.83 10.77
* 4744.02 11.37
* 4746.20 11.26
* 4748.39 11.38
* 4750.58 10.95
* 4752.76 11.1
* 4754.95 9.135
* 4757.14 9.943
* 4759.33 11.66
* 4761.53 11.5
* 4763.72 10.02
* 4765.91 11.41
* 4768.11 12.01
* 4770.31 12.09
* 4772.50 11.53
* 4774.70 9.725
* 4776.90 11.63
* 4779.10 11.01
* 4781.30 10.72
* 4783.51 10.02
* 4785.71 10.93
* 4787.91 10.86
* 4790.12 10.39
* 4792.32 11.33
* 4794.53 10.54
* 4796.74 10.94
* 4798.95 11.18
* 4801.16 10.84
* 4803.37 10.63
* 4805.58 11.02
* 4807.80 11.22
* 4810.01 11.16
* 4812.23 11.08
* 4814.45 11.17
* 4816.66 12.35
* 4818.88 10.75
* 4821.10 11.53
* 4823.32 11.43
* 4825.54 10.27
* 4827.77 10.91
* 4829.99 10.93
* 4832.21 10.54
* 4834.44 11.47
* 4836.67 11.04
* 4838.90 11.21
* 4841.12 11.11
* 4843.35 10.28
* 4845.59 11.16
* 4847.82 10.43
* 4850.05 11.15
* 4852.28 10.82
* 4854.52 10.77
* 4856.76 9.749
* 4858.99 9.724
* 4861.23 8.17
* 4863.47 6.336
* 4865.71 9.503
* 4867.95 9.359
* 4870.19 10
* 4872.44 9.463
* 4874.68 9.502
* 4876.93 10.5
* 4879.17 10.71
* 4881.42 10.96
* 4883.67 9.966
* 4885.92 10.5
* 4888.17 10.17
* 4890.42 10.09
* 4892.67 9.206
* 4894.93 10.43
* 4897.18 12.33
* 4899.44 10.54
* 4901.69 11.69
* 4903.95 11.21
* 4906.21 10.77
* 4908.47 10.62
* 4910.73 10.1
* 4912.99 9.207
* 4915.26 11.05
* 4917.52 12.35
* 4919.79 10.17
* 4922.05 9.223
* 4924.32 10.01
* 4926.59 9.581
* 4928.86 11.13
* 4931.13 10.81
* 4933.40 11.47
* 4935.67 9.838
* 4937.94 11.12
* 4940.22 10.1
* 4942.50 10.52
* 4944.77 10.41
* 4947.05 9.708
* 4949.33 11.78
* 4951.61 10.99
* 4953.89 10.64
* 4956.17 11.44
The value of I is 1.09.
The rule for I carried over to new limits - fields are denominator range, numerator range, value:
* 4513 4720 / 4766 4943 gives 1.10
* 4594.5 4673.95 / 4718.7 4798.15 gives 1.06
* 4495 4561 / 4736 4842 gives 1.17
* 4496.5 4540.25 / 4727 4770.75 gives 1.16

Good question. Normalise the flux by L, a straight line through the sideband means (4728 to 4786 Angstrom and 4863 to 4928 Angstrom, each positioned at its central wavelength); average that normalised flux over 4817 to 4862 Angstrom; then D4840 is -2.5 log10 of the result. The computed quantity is -0.02 mag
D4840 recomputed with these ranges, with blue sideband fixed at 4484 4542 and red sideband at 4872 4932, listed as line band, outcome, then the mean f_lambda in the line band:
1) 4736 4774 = -0.05 mag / 11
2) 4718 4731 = -0.10 mag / 11.5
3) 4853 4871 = 0.14 mag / 9.22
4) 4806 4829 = -0.07 mag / 11.2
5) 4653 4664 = -0.07 mag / 11.1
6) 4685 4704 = -0.02 mag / 10.6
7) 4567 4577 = -0.04 mag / 10.8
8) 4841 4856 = -0.03 mag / 10.8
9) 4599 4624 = -0.03 mag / 10.8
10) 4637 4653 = -0.05 mag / 10.9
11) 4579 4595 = -0.04 mag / 10.9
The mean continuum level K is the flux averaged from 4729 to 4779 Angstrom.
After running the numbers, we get 10.9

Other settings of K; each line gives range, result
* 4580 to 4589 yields 10.7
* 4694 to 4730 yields 10.8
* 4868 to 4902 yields 10.3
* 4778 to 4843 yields 11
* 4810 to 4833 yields 11.1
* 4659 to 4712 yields 10.7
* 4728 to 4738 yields 10.6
